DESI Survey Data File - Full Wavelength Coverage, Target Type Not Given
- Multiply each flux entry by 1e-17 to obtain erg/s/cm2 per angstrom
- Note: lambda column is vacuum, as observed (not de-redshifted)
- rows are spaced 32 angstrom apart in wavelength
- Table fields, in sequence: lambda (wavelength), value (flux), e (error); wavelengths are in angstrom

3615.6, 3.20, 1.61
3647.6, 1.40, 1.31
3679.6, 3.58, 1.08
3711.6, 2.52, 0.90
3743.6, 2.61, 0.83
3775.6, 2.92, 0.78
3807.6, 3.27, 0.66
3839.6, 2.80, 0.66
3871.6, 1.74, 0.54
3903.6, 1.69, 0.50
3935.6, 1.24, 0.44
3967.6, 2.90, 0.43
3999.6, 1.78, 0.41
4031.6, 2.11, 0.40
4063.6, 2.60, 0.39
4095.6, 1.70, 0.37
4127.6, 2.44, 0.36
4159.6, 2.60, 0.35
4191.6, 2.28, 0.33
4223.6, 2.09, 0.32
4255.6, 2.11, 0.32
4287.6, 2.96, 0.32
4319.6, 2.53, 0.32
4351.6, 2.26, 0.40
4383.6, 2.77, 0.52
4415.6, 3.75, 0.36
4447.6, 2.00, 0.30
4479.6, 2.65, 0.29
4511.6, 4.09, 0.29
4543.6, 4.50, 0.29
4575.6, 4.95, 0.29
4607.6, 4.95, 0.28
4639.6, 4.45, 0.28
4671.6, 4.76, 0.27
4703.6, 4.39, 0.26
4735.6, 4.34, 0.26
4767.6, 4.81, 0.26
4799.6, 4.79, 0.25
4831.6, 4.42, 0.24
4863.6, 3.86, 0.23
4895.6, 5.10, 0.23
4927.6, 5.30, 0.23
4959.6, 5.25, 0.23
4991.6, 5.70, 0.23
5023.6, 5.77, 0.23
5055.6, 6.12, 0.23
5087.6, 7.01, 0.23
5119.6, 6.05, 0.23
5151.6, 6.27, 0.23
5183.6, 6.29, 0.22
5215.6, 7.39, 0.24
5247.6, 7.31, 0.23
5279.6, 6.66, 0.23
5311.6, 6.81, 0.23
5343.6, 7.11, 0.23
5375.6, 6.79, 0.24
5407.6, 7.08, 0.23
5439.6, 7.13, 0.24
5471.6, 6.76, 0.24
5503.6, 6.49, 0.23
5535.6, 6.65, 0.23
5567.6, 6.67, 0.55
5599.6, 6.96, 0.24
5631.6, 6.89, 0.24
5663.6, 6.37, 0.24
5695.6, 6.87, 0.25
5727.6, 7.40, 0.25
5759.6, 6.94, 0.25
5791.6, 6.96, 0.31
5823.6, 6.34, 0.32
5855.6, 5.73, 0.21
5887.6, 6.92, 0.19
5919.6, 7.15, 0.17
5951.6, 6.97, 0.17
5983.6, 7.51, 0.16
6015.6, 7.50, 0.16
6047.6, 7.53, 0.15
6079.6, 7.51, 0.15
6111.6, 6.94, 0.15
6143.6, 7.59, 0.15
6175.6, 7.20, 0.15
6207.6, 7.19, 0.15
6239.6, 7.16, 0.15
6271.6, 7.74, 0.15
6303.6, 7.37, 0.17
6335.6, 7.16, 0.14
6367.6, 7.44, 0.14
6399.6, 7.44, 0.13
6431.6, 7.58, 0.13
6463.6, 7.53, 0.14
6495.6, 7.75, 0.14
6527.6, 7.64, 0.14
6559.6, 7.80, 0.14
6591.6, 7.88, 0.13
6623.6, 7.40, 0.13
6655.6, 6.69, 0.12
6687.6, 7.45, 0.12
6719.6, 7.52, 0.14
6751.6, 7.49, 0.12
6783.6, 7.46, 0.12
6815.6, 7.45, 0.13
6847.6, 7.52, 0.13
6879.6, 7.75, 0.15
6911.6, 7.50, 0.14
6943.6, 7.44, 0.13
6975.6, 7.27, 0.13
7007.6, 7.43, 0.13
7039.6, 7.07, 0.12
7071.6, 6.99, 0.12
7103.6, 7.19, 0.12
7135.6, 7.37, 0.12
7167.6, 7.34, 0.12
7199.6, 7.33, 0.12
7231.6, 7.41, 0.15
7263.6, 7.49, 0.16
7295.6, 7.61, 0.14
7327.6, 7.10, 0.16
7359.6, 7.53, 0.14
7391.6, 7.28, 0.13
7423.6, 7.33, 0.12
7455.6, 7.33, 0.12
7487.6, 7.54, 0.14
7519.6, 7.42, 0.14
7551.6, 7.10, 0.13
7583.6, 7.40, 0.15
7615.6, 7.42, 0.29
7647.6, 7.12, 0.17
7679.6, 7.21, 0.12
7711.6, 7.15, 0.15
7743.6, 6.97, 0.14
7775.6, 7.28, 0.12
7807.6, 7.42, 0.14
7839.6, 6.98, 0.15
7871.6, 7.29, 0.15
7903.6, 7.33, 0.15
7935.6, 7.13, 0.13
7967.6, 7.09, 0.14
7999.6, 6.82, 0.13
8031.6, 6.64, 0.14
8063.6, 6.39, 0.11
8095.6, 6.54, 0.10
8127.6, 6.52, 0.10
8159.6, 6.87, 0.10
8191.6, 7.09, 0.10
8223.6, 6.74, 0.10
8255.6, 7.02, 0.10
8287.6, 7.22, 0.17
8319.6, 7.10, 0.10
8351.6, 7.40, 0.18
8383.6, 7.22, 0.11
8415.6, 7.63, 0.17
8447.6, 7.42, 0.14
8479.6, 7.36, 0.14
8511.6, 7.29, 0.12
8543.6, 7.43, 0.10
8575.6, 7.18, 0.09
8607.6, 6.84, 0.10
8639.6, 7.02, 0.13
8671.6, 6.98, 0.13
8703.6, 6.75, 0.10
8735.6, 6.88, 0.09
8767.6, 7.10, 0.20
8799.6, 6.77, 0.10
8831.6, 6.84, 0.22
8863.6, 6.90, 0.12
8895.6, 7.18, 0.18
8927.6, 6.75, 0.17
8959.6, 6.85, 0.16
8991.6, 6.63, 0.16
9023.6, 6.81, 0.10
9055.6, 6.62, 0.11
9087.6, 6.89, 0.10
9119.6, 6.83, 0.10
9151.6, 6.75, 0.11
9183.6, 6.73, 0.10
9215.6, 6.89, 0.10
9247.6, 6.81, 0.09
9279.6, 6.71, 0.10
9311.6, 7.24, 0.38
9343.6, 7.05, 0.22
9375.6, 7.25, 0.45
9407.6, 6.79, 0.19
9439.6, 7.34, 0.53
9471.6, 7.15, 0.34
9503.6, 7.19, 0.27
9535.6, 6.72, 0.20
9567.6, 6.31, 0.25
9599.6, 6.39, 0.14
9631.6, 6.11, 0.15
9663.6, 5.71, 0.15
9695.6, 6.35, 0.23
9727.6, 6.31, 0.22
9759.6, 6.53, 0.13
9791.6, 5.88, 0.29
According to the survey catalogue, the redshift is 0.130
